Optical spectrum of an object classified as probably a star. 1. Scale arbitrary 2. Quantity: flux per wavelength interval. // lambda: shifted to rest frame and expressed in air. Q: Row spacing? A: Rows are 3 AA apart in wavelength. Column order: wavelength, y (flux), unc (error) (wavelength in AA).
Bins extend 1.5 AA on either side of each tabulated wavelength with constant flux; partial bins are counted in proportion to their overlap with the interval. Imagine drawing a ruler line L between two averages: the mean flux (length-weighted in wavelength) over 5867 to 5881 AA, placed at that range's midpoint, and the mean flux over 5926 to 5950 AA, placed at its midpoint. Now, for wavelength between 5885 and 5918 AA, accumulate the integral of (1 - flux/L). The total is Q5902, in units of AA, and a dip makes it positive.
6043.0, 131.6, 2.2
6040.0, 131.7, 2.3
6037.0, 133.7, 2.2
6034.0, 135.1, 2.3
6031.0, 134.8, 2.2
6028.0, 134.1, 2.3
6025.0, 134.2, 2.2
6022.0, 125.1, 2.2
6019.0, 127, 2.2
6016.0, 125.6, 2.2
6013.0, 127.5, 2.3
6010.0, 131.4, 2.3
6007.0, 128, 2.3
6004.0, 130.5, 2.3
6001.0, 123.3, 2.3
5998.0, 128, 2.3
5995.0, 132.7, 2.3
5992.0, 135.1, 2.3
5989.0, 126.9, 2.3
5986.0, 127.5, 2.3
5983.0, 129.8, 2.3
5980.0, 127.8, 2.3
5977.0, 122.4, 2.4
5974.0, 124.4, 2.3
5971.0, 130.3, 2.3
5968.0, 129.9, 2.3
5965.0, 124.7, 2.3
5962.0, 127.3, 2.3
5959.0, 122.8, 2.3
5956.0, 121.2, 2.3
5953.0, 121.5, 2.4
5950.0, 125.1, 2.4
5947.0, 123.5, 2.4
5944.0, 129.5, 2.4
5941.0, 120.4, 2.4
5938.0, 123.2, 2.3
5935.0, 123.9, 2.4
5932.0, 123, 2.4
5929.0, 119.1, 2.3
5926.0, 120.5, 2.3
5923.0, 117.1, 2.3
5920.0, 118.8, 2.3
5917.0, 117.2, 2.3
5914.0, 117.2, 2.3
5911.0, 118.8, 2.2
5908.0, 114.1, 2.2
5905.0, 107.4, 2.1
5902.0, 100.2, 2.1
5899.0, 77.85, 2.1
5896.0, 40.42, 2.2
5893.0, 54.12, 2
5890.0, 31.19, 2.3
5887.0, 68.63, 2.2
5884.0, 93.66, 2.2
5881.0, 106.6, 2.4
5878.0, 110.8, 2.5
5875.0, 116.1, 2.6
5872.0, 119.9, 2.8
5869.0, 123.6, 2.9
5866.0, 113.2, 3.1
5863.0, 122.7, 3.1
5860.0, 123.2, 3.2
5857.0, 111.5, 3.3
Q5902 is 9.3 AA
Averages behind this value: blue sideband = 116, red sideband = 123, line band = 85.7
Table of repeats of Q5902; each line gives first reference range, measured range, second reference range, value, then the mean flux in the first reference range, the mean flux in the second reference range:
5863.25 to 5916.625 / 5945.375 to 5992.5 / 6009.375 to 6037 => -3.9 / 96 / 131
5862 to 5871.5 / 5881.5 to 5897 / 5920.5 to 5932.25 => 7.6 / 120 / 120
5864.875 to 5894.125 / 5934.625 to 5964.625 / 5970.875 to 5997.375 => -1.8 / 94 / 128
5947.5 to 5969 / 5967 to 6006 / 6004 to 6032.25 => -0.4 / 124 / 130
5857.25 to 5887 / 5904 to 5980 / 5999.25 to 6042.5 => -0.9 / 112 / 130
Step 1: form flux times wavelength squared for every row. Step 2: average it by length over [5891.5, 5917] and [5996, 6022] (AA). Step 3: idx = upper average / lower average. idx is 1.42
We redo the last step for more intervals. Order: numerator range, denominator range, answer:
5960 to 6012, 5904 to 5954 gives 1.09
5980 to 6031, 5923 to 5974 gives 1.06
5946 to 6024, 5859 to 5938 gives 1.26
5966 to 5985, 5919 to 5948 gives 1.06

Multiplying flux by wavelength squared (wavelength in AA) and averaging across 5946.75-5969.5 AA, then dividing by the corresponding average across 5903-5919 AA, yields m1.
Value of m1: 1.10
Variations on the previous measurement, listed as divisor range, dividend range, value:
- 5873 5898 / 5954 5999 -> 1.67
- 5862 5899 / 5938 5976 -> 1.41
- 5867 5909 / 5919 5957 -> 1.38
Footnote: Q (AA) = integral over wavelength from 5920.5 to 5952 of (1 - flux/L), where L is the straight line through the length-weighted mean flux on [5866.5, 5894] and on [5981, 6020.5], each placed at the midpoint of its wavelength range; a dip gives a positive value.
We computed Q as -3.7 AA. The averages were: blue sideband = 93.1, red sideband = 129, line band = 122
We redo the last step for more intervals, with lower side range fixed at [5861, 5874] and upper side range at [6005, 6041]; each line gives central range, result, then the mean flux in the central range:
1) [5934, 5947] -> 0.08 AA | 124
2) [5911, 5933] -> 0.85 AA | 119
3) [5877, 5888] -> 2.32 AA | 95.4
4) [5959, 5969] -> 0.00 AA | 126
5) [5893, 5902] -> 4.19 AA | 65.1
